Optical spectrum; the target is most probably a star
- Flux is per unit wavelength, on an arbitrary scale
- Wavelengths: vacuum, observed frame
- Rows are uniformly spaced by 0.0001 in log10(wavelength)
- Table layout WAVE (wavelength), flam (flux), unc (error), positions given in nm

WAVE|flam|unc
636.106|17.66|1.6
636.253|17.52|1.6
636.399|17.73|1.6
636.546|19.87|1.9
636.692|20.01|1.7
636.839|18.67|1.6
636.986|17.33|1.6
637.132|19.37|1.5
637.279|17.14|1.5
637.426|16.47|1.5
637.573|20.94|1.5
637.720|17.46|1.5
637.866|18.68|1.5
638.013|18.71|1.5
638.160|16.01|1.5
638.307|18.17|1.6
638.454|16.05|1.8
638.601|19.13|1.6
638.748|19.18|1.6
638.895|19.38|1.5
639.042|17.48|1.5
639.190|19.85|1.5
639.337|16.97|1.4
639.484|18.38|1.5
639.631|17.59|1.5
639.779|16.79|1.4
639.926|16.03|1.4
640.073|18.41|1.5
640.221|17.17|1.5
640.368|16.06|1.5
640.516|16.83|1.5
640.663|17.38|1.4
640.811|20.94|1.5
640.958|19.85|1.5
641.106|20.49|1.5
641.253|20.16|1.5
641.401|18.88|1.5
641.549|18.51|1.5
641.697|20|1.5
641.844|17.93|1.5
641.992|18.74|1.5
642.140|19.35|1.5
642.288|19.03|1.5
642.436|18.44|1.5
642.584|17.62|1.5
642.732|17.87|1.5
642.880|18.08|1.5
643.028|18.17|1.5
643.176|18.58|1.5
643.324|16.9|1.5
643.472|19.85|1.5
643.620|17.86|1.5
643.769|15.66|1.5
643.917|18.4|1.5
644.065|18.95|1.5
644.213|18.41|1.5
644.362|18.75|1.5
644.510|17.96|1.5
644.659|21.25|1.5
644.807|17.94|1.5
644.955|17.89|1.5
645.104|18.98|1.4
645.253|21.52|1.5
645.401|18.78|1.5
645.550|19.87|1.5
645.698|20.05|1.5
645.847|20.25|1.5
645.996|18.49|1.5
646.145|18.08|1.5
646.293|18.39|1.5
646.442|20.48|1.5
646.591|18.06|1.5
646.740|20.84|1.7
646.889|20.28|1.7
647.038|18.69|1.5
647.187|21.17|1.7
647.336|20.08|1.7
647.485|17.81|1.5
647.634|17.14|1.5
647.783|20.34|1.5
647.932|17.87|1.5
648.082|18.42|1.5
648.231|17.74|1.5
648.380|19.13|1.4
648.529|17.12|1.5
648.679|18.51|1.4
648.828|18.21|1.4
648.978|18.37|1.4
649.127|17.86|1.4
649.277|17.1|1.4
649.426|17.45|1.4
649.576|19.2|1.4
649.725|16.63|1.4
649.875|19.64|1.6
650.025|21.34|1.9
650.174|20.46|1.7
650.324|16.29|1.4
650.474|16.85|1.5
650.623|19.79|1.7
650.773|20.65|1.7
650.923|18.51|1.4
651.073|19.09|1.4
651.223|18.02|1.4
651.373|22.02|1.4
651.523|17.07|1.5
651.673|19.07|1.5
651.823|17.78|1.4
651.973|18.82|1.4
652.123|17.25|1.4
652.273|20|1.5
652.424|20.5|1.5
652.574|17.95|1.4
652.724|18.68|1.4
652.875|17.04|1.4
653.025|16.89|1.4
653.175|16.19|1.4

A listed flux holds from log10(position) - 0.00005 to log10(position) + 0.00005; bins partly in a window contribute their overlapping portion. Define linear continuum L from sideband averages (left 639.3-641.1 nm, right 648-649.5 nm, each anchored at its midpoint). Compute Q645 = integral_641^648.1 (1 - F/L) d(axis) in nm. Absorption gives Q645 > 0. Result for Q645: -0.40 nm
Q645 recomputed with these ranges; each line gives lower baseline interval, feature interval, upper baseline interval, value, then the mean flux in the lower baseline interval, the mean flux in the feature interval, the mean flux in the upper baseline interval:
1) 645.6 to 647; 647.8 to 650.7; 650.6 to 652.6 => 0.13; 19.4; 18.4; 19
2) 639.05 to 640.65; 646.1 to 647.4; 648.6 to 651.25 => -0.10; 17.4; 19.6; 18.6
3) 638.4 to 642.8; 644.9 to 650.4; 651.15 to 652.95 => -0.10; 18.4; 18.9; 18.7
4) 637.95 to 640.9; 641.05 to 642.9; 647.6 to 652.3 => -0.09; 17.8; 18.9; 18.6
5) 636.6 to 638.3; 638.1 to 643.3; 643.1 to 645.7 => 0.06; 18.3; 18.3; 18.7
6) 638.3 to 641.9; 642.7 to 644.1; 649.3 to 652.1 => 0.03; 18.3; 18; 18.8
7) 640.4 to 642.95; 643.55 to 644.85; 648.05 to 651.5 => 0.03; 18.8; 18.4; 18.6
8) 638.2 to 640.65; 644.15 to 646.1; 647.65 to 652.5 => -0.11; 17.7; 19.2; 18.6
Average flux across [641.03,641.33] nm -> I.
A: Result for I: 20.3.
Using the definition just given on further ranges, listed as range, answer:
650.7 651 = 19.6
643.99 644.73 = 19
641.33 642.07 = 18.8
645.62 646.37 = 19.1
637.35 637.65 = 18.6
